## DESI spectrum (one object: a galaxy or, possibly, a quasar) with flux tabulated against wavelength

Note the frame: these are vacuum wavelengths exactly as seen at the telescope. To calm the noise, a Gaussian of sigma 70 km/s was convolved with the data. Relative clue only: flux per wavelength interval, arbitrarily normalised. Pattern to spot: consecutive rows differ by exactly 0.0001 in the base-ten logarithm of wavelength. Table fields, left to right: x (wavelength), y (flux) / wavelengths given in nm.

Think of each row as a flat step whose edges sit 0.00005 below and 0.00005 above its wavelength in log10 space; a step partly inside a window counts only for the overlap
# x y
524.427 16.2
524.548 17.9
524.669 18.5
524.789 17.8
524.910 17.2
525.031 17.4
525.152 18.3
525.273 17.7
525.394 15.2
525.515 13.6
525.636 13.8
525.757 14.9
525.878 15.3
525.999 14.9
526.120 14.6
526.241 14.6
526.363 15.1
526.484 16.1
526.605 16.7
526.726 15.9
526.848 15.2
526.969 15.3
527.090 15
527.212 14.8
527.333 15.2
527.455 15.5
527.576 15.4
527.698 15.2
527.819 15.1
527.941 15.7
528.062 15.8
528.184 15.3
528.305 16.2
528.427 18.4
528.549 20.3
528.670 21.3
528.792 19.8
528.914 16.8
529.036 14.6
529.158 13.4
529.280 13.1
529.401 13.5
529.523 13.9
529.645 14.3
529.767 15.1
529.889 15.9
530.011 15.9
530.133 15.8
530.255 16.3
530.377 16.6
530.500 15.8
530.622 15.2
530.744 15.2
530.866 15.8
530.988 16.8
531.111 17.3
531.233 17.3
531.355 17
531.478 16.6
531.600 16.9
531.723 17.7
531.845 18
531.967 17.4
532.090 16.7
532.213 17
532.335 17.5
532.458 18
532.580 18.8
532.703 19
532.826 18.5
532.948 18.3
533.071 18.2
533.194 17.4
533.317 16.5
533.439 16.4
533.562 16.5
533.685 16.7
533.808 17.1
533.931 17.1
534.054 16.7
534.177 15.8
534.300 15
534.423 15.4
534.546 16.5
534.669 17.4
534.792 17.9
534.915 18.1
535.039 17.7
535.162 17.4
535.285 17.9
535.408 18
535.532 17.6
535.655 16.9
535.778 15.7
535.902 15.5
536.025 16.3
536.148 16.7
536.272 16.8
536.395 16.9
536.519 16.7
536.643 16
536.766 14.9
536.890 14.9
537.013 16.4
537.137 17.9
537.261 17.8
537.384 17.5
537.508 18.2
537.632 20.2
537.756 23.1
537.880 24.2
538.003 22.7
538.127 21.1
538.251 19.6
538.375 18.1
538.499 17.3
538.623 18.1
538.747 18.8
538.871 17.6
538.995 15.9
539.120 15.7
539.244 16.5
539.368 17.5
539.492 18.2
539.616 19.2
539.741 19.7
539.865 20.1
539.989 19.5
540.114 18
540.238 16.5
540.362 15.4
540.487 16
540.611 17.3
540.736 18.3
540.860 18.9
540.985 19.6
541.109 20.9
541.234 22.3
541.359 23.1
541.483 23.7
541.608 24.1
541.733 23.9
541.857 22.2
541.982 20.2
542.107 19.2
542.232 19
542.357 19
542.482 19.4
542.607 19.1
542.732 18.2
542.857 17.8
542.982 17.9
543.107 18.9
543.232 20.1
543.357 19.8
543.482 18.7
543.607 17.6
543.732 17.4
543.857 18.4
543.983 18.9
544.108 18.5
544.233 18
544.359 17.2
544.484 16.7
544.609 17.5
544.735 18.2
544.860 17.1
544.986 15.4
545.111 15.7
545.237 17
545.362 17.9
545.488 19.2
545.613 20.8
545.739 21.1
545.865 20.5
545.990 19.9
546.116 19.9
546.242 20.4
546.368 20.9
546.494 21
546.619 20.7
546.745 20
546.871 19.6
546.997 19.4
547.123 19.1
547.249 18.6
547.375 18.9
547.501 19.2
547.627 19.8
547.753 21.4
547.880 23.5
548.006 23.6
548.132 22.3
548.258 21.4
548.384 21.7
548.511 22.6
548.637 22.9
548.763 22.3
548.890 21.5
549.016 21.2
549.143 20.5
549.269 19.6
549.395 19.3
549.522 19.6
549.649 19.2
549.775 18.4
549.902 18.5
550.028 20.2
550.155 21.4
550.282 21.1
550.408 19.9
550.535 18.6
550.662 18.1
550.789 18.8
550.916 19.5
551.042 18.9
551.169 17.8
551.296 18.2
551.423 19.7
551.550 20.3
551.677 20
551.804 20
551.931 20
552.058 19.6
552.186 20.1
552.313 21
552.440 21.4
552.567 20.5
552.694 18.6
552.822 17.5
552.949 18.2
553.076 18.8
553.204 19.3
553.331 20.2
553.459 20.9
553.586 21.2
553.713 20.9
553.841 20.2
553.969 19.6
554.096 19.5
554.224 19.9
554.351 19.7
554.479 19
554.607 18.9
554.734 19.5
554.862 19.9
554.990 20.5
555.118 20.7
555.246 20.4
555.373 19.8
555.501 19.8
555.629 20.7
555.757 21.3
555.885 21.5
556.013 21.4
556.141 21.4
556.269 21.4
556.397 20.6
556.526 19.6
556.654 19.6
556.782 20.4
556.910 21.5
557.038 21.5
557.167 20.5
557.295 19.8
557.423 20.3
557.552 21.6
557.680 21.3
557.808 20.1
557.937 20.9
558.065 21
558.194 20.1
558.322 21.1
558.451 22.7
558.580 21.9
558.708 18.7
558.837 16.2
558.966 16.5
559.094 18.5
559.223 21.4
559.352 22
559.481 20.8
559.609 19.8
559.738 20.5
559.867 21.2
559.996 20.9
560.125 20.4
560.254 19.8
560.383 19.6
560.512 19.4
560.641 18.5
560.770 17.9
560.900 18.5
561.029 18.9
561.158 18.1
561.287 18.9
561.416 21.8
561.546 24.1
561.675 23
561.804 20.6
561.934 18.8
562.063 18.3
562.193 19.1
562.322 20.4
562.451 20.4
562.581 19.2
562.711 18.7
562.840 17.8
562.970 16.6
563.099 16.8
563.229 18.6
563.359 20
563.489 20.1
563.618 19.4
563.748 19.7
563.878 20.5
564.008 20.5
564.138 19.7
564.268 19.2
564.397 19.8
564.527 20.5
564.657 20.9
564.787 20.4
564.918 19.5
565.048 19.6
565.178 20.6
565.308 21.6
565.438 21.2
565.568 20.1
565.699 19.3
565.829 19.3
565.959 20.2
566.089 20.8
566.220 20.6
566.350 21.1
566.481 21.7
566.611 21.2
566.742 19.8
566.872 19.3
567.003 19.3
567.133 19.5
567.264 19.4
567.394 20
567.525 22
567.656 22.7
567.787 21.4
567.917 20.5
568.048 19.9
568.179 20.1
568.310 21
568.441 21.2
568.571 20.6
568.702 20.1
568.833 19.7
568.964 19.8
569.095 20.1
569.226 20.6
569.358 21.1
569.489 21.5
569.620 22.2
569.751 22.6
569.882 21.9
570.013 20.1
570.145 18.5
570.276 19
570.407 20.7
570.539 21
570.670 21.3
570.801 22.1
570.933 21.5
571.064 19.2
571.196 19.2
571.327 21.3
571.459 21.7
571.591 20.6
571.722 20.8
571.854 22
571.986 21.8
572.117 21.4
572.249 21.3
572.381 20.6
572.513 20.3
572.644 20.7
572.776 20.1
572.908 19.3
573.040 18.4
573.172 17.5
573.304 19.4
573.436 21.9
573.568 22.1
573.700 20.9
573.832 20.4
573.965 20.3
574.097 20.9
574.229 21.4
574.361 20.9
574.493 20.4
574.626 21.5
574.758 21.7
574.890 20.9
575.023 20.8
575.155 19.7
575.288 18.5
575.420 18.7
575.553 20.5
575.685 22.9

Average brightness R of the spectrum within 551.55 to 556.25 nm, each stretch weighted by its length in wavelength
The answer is 20.1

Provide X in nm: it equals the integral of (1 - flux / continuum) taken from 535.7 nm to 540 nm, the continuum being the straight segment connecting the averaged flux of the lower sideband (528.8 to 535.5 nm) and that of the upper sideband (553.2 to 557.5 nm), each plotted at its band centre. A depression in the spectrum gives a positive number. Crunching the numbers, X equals -0.12 nm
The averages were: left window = 16.6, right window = 20.4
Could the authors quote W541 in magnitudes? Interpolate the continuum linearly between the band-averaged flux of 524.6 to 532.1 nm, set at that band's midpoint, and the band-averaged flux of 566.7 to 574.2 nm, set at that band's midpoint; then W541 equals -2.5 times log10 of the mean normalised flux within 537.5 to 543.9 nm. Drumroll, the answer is -0.113 mag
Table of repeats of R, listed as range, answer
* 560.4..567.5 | 19.8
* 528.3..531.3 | 16.2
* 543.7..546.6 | 18.6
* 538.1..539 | 18.4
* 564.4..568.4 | 20.4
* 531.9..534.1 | 17.4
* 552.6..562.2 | 20.1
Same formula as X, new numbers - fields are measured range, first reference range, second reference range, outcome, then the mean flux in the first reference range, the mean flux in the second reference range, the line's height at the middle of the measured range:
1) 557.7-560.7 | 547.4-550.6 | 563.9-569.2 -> 0.06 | 20.8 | 20.4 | 20.5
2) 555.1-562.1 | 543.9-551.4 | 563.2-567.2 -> -0.12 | 19.6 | 20.1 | 20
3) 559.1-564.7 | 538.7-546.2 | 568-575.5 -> 0.06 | 18.8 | 20.6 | 20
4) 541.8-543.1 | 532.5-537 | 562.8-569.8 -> -0.11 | 16.9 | 20.2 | 17.7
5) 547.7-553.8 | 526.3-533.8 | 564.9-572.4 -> -0.50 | 16.4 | 20.7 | 18.7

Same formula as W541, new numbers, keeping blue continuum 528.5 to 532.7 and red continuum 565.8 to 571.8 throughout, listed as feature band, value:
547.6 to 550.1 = -0.14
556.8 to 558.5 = -0.08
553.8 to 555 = -0.03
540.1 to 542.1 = -0.14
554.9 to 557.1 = -0.08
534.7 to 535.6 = -0.05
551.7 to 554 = -0.05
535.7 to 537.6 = 0.04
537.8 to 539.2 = -0.10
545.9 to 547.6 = -0.09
